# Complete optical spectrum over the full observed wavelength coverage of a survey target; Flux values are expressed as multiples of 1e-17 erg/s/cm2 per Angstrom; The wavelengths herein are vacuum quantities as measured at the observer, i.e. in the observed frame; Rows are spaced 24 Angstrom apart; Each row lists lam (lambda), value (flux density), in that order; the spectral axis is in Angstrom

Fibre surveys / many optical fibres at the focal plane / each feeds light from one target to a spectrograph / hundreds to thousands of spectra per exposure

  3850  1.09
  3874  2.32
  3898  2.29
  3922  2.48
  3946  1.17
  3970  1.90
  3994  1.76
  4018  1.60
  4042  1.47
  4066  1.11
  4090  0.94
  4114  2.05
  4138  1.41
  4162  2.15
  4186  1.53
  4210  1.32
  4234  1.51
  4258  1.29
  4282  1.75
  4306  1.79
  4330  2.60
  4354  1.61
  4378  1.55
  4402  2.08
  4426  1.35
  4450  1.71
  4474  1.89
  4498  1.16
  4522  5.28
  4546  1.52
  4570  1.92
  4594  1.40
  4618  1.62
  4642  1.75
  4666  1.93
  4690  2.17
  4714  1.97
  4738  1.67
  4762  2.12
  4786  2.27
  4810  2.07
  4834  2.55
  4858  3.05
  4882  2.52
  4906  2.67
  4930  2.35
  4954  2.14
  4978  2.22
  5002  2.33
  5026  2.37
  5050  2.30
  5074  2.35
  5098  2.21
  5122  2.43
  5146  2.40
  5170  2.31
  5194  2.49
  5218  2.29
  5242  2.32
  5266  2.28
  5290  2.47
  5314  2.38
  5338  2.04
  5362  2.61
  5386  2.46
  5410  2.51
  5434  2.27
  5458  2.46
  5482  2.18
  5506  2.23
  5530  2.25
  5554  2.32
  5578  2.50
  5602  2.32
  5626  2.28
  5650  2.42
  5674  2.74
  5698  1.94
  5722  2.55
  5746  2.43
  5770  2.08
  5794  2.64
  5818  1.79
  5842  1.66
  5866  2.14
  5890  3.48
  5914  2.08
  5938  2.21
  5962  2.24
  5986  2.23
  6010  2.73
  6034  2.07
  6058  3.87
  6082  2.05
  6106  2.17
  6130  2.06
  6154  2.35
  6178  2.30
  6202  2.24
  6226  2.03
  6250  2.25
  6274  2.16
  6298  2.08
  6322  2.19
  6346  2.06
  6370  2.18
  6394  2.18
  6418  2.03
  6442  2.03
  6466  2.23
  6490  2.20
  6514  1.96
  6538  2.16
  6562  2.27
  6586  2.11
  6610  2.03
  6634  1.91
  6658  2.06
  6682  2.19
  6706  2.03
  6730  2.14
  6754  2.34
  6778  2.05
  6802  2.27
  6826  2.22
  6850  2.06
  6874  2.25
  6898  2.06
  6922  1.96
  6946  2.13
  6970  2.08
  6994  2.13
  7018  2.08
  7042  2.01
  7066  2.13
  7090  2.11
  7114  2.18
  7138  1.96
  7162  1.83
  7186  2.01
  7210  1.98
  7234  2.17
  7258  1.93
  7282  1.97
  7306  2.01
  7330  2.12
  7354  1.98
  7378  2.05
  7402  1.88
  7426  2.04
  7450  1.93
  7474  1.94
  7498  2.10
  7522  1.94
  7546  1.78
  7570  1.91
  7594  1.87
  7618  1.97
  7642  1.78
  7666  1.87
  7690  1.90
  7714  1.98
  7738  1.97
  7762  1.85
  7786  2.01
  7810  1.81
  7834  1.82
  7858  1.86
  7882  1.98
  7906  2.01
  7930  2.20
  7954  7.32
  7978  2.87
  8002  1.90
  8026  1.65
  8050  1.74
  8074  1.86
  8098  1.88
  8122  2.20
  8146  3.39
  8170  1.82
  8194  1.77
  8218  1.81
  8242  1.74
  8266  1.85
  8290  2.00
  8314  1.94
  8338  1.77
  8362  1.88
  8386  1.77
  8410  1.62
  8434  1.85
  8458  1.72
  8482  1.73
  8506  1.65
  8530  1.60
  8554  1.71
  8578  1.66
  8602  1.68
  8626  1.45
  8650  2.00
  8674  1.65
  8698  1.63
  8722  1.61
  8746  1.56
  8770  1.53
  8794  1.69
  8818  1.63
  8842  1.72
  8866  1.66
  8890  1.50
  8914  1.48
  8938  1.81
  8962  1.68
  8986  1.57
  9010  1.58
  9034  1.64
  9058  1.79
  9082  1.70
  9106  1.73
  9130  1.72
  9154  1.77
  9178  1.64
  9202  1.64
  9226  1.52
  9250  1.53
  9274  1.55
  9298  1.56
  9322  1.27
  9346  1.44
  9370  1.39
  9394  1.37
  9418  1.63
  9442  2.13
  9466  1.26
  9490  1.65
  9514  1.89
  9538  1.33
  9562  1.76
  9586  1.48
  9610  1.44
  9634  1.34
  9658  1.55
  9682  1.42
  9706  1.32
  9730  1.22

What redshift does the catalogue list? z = 0.211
